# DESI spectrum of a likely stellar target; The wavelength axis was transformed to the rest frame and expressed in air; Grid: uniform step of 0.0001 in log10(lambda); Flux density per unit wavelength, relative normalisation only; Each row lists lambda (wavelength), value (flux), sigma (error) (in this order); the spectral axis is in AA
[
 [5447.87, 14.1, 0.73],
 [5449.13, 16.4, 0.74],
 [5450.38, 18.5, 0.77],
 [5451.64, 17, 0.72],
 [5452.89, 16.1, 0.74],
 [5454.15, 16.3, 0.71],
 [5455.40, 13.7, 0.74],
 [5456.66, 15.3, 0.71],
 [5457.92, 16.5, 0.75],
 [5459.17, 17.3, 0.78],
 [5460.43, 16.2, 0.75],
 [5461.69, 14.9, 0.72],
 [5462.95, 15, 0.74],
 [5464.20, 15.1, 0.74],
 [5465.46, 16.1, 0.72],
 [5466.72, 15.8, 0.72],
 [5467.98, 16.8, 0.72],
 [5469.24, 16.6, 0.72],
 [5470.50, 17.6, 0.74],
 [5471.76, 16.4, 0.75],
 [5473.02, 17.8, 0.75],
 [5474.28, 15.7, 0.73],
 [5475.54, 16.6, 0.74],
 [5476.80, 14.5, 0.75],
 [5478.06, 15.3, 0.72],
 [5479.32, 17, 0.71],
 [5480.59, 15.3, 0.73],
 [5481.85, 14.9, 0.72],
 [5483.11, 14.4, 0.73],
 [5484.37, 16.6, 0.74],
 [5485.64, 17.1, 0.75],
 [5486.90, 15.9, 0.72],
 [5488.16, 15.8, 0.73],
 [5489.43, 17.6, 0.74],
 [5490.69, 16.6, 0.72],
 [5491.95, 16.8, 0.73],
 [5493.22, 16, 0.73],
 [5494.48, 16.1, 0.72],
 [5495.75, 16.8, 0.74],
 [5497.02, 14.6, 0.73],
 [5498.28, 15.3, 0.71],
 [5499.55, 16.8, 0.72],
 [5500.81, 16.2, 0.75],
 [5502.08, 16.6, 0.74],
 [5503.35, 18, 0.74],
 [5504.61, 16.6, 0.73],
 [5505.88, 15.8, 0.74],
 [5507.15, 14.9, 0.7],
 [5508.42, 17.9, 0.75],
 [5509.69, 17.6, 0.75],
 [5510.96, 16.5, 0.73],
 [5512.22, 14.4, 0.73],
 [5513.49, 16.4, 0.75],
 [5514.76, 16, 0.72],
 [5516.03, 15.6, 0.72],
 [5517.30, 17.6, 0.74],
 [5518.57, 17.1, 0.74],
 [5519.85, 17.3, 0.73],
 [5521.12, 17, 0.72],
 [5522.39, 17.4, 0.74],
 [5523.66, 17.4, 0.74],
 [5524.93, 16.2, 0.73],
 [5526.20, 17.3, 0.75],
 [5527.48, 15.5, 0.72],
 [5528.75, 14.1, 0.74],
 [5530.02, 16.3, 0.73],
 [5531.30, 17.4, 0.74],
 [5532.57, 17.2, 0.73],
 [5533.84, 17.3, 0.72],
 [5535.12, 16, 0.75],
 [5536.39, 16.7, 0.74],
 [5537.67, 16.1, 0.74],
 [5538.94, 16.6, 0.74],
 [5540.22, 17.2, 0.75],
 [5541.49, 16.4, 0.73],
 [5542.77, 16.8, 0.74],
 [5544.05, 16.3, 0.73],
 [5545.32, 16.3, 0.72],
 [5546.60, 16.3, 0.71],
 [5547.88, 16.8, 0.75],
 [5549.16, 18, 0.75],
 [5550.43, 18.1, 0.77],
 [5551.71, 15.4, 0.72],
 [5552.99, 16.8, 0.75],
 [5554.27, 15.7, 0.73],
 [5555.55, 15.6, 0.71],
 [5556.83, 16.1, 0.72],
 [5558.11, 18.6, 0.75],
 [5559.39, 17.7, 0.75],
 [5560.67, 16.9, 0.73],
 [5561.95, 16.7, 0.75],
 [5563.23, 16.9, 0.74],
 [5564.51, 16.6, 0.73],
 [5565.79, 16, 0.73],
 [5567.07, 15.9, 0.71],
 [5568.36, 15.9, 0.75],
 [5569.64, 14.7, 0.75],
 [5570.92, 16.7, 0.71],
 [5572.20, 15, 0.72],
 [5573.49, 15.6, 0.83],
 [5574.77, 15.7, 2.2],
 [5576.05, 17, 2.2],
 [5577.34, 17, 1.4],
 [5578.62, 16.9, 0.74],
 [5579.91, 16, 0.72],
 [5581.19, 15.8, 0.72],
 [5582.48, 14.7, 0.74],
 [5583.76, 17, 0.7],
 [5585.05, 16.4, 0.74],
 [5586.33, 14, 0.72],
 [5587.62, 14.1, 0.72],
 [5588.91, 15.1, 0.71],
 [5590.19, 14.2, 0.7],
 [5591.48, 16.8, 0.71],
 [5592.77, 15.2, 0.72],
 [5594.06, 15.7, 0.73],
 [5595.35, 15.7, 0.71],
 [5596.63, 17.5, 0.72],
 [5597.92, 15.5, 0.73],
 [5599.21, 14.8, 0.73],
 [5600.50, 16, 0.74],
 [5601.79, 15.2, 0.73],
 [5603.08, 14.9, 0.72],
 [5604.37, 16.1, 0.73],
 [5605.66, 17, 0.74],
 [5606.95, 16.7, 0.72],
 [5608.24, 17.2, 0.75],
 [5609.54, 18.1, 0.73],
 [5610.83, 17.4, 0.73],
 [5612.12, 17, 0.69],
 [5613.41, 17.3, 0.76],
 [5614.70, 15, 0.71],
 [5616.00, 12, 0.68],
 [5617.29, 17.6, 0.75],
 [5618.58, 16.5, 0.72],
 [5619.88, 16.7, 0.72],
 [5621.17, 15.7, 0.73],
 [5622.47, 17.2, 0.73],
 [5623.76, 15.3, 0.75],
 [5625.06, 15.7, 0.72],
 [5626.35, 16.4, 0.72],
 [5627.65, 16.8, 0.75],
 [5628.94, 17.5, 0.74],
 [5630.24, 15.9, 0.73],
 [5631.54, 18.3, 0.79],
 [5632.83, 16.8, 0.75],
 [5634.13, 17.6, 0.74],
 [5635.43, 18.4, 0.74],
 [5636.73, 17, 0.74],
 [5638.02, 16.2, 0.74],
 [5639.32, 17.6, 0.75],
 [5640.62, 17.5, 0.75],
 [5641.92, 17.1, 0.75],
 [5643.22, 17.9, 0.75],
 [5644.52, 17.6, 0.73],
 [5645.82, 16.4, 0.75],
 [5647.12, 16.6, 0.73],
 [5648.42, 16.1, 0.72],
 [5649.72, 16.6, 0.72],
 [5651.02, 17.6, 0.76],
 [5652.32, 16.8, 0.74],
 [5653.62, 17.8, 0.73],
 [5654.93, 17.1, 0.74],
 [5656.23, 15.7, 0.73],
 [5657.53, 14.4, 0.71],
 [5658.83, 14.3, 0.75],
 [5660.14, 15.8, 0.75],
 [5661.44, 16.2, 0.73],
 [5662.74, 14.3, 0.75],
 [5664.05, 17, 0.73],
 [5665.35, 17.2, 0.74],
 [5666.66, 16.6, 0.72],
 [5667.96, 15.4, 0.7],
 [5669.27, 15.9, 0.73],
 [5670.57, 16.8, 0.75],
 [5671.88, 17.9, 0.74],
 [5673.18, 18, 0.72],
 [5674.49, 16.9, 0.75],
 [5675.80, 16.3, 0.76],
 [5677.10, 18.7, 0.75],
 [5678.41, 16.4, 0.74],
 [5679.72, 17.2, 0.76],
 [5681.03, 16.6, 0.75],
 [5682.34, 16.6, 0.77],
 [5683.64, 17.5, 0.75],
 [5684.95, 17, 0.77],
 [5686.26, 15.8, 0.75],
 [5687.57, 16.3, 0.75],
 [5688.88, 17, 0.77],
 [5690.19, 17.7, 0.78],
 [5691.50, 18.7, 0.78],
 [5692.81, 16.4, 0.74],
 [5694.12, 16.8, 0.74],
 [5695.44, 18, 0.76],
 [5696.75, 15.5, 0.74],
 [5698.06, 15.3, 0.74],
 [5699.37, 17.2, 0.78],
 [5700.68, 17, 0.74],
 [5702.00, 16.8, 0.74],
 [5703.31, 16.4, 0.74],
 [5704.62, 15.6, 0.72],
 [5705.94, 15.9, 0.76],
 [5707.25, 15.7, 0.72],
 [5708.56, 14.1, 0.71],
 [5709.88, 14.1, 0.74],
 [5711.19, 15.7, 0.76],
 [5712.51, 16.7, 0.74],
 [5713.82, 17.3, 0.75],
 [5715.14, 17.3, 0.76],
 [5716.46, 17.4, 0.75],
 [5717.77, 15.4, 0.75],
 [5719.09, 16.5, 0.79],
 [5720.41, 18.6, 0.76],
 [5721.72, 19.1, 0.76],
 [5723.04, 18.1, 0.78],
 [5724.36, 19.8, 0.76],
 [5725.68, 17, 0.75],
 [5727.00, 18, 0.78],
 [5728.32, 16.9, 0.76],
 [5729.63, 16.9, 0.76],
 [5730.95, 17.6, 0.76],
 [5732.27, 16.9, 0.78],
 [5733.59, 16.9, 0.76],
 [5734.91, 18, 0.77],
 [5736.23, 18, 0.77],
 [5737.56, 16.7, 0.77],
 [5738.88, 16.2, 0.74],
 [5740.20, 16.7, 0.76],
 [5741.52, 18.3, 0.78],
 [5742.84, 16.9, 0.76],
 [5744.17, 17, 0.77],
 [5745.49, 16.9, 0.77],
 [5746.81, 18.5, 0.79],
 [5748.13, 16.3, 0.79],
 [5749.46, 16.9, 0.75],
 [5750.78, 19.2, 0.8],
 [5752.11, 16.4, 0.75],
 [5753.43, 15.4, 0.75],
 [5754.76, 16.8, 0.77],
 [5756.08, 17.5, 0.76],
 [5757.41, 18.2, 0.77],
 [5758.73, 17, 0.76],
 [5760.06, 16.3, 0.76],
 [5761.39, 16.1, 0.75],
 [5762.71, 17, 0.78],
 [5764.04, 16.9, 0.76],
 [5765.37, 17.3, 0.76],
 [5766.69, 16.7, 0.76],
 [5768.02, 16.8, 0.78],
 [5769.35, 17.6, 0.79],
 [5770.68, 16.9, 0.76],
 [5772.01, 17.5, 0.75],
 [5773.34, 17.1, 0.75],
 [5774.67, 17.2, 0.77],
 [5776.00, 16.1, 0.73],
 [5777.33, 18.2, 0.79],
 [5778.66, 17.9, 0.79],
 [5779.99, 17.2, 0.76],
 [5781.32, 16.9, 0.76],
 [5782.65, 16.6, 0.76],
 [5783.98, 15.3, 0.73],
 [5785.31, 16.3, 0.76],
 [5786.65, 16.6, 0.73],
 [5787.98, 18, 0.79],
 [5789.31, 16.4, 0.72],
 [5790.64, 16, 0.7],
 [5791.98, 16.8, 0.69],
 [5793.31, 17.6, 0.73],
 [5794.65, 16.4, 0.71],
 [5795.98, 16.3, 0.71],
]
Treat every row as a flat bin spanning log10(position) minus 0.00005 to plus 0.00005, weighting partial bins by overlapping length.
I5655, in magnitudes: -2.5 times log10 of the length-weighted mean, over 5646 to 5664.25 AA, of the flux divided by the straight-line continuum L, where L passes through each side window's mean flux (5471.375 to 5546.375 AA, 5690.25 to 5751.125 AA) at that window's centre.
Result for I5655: 0.04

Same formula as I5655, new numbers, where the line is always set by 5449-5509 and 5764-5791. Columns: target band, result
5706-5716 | 0.06 mag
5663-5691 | -0.01 mag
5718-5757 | -0.03 mag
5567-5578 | 0.03 mag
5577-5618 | 0.04 mag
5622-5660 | -0.01 mag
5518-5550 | -0.02 mag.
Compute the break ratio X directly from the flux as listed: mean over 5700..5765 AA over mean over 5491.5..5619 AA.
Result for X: 1.04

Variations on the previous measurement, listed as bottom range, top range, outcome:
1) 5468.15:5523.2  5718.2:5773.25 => 1.06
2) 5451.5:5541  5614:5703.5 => 1.02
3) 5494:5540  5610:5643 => 1.01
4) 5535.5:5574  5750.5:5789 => 1.03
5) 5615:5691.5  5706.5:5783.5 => 1.02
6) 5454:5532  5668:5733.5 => 1.04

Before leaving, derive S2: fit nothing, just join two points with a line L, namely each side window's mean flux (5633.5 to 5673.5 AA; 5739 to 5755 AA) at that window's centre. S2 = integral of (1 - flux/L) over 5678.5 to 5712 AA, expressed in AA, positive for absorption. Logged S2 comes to 0.8 AA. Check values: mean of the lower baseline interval 16.7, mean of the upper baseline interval 17.1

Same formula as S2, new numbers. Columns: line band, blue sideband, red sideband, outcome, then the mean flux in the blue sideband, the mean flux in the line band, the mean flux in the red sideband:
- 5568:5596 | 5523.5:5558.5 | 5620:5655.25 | 1.7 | 16.6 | 15.7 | 16.9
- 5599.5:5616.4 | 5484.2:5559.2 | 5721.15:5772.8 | 0.6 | 16.5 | 16.2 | 17.3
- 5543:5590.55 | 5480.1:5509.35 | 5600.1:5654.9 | 0.8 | 16.2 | 16.2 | 16.7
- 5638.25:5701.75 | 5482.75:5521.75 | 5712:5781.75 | 0.9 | 16.4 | 16.7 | 17.2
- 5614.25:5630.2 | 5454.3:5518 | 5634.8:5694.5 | 0.6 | 16.1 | 16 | 16.8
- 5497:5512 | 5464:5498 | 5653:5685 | -0.2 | 16.1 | 16.4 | 16.5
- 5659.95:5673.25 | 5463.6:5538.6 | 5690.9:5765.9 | 0.3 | 16.3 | 16.4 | 16.9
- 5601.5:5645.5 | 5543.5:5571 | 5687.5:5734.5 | 0.0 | 16.5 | 16.7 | 16.9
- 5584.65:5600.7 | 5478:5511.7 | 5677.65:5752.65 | 1.1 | 16.3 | 15.4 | 16.9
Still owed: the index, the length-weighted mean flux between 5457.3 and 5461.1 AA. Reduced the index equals 16.7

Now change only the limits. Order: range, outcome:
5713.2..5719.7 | 16.8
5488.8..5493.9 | 16.8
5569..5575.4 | 15.5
